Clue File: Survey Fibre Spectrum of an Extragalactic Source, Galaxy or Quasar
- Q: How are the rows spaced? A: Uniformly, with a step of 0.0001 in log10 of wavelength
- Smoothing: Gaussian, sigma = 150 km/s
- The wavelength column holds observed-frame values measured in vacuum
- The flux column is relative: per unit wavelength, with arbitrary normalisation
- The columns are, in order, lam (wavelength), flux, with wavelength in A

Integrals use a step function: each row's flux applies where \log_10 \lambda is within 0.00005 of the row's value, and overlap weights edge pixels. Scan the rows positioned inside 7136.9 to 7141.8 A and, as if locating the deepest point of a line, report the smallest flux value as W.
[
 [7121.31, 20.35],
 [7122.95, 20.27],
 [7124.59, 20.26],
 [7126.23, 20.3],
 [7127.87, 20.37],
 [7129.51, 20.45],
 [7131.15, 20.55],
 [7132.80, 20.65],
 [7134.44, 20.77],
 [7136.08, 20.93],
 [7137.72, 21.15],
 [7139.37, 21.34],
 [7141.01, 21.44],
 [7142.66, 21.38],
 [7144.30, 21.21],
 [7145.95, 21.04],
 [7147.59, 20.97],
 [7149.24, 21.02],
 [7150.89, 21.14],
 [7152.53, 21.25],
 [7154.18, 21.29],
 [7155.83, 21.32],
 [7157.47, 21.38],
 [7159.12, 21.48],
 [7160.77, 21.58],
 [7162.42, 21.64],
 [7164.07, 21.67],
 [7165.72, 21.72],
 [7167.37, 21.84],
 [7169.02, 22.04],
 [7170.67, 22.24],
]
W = 21.15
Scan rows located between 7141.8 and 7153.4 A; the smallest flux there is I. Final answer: 20.97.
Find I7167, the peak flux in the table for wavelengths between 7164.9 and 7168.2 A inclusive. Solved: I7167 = 21.84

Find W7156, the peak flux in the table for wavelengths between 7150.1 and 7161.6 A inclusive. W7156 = 21.58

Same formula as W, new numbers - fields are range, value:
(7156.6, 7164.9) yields 21.38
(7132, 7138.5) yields 20.65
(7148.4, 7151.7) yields 21.02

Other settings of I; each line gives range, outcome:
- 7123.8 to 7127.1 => 20.26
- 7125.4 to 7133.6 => 20.3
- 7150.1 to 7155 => 21.14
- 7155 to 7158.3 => 21.32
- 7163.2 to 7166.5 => 21.67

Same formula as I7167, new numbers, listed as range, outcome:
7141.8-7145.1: 21.38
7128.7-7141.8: 21.44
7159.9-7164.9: 21.67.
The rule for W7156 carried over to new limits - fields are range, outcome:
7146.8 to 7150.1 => 21.02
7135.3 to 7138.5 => 21.15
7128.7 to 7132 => 20.55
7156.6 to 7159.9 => 21.48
